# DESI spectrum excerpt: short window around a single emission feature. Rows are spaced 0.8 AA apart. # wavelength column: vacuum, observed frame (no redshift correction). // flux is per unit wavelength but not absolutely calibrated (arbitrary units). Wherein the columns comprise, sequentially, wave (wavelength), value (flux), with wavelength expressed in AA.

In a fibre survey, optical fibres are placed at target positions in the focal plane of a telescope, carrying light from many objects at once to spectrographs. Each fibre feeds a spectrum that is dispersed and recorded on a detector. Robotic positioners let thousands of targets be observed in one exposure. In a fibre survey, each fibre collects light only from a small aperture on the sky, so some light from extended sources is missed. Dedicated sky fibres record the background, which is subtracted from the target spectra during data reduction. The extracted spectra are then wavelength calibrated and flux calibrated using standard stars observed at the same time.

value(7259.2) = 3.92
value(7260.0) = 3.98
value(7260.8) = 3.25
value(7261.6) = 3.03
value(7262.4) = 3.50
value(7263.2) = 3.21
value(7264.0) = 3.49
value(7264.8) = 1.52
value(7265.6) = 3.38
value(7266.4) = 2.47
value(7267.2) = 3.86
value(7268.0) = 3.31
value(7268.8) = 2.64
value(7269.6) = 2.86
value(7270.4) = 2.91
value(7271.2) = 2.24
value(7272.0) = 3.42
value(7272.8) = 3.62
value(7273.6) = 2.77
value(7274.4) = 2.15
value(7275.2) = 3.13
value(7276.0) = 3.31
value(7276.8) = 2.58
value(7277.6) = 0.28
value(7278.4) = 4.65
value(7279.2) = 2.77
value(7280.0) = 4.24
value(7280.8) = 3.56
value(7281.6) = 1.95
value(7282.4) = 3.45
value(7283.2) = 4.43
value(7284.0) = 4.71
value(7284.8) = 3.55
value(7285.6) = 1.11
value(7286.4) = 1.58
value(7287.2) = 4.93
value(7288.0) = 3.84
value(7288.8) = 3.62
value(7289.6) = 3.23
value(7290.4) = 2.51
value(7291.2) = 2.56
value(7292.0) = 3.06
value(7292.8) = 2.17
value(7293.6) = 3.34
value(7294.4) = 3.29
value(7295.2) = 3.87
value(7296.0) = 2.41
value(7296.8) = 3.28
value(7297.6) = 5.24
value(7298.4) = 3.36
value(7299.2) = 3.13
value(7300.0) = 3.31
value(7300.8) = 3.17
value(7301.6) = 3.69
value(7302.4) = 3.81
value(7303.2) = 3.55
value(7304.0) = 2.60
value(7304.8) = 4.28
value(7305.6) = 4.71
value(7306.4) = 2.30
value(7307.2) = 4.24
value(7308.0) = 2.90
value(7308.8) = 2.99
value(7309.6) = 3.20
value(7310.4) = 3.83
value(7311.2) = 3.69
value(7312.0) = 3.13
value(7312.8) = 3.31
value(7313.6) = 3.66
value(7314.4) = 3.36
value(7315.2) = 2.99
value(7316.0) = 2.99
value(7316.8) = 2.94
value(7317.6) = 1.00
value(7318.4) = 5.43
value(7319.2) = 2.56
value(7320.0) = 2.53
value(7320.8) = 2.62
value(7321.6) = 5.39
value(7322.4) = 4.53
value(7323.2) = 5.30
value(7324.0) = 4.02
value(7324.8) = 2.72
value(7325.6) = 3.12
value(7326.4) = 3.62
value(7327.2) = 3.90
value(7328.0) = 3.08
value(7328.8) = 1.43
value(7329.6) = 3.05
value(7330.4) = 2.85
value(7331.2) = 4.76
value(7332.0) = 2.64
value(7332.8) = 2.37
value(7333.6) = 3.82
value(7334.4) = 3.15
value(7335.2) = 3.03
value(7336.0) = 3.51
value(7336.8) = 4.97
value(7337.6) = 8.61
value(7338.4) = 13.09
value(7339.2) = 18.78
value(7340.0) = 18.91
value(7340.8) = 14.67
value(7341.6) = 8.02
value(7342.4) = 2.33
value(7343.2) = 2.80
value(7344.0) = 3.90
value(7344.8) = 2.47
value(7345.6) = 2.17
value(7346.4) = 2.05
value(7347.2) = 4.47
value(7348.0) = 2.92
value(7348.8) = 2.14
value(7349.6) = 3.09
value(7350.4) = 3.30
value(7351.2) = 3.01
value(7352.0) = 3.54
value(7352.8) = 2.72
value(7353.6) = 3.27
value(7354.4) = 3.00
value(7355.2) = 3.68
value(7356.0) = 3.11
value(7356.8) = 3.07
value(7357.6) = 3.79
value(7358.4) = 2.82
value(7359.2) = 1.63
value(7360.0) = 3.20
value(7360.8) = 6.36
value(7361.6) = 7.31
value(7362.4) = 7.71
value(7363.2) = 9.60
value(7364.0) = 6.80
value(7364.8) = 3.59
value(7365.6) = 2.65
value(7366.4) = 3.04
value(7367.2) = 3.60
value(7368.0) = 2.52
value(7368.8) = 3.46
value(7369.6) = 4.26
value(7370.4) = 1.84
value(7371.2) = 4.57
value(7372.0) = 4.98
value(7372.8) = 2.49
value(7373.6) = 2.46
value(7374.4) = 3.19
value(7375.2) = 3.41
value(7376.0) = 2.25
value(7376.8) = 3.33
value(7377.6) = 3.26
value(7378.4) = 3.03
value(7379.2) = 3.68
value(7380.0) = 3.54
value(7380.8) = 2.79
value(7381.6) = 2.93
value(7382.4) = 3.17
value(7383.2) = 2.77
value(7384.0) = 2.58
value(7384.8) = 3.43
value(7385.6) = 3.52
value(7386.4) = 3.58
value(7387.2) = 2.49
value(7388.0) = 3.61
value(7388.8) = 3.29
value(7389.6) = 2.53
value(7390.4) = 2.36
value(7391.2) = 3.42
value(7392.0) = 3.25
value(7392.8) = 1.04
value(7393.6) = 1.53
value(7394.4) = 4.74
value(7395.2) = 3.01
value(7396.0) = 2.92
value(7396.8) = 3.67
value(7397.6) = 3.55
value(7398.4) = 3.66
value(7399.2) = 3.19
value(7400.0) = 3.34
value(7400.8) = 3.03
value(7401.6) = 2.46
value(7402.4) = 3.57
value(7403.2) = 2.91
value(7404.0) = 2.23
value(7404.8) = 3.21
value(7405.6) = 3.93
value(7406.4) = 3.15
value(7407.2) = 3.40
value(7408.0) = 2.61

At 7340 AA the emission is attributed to H-alpha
